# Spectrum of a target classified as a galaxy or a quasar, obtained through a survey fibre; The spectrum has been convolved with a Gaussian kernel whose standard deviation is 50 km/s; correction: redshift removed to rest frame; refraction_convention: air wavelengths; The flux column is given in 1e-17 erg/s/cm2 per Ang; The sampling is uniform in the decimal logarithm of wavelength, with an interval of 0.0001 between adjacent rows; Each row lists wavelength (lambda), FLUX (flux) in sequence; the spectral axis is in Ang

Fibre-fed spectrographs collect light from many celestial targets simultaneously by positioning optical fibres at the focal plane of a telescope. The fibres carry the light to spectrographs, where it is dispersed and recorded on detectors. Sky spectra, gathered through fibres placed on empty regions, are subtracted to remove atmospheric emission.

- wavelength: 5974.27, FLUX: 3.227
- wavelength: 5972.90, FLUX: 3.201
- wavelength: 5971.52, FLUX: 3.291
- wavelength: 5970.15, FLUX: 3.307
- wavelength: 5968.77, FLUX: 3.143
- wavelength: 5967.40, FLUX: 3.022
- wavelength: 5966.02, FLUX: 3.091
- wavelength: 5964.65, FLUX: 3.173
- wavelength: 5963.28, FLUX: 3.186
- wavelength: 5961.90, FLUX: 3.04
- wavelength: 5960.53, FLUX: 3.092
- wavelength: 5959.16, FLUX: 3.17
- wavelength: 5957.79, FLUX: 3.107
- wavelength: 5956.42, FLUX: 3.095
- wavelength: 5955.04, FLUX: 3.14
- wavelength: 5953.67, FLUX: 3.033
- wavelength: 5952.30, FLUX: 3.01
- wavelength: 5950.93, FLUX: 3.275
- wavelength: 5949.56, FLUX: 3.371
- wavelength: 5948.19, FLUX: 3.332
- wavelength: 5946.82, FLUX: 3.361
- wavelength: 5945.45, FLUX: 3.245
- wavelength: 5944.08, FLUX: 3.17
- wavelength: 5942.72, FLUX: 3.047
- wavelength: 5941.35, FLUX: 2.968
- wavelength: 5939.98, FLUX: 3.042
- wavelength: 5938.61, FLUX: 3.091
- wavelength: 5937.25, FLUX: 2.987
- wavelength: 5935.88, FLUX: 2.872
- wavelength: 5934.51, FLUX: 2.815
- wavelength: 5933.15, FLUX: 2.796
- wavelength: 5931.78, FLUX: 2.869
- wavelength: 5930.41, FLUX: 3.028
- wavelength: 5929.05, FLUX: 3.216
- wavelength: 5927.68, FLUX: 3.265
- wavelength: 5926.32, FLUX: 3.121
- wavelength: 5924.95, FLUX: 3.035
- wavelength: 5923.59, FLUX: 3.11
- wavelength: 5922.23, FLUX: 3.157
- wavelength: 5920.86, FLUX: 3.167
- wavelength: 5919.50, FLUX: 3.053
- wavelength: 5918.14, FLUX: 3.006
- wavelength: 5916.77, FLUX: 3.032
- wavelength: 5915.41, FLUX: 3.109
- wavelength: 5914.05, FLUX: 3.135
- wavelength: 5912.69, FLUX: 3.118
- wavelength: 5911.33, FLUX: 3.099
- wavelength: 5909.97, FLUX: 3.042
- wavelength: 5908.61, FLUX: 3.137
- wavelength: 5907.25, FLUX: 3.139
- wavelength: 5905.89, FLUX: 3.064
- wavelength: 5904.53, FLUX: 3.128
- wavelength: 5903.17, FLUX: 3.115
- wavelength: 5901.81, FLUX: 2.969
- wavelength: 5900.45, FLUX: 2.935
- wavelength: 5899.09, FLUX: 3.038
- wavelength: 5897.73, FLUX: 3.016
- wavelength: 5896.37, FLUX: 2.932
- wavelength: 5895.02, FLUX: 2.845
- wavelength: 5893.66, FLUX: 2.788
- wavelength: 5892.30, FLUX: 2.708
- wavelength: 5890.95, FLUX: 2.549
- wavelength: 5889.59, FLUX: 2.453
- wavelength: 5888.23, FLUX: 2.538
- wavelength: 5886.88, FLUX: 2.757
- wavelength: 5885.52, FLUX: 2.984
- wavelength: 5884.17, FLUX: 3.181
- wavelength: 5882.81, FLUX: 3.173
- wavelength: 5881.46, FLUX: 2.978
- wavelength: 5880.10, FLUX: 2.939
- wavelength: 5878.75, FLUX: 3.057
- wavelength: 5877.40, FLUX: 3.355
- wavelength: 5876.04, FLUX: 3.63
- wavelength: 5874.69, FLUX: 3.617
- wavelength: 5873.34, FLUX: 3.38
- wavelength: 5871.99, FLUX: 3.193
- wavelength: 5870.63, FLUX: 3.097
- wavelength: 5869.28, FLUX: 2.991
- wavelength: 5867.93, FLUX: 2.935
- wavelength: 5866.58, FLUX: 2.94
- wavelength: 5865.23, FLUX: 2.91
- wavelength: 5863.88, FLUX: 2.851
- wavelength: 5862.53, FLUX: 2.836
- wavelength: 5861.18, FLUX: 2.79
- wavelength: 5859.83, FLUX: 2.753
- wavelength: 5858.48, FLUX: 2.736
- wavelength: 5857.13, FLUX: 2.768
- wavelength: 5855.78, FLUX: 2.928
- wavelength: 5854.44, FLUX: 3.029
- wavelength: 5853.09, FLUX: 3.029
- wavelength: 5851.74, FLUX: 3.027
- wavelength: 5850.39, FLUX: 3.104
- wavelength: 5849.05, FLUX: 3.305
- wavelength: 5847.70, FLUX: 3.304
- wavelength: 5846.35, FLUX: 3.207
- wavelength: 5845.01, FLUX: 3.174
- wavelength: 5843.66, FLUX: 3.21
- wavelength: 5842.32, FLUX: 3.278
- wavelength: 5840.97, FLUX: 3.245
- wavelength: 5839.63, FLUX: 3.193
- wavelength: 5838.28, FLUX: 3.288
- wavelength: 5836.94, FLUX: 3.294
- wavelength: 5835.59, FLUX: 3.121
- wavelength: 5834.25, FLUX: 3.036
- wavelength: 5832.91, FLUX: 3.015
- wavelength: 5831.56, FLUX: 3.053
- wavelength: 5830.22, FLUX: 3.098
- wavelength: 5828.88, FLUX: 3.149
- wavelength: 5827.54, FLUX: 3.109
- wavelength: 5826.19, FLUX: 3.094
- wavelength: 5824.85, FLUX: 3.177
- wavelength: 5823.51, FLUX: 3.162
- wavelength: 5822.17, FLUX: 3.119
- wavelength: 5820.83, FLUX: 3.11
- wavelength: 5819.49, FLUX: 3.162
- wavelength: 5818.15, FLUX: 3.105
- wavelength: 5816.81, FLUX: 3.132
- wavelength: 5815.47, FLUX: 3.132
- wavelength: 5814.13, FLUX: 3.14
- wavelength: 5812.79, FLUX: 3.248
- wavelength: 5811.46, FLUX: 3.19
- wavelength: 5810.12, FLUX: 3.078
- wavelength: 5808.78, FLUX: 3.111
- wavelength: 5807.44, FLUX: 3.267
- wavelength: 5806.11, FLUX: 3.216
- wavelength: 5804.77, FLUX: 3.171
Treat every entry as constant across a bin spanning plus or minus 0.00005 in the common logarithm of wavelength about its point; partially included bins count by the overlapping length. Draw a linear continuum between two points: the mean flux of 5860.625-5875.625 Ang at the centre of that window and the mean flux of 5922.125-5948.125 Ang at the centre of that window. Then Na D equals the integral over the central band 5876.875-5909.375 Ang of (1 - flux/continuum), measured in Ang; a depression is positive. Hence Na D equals 1.2 Ang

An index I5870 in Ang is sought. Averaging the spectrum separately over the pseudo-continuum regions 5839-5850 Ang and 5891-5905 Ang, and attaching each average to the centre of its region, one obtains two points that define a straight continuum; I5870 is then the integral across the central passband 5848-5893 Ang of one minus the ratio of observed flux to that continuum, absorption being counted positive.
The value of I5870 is 1.4 Ang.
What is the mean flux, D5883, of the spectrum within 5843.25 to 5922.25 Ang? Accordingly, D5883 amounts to 3.02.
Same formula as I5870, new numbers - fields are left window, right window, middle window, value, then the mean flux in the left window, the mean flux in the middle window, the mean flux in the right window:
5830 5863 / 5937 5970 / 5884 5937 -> 2.2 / 3.07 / 2.98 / 3.14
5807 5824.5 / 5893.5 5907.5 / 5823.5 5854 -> -0.5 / 3.15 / 3.16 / 3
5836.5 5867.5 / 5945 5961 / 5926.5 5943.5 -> 0.8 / 3.05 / 3.01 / 3.19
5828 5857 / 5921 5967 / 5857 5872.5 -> 1.1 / 3.14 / 2.9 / 3.1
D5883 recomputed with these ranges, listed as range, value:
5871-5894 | 3.02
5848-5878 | 3.06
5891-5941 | 3.02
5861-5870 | 2.9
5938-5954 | 3.17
